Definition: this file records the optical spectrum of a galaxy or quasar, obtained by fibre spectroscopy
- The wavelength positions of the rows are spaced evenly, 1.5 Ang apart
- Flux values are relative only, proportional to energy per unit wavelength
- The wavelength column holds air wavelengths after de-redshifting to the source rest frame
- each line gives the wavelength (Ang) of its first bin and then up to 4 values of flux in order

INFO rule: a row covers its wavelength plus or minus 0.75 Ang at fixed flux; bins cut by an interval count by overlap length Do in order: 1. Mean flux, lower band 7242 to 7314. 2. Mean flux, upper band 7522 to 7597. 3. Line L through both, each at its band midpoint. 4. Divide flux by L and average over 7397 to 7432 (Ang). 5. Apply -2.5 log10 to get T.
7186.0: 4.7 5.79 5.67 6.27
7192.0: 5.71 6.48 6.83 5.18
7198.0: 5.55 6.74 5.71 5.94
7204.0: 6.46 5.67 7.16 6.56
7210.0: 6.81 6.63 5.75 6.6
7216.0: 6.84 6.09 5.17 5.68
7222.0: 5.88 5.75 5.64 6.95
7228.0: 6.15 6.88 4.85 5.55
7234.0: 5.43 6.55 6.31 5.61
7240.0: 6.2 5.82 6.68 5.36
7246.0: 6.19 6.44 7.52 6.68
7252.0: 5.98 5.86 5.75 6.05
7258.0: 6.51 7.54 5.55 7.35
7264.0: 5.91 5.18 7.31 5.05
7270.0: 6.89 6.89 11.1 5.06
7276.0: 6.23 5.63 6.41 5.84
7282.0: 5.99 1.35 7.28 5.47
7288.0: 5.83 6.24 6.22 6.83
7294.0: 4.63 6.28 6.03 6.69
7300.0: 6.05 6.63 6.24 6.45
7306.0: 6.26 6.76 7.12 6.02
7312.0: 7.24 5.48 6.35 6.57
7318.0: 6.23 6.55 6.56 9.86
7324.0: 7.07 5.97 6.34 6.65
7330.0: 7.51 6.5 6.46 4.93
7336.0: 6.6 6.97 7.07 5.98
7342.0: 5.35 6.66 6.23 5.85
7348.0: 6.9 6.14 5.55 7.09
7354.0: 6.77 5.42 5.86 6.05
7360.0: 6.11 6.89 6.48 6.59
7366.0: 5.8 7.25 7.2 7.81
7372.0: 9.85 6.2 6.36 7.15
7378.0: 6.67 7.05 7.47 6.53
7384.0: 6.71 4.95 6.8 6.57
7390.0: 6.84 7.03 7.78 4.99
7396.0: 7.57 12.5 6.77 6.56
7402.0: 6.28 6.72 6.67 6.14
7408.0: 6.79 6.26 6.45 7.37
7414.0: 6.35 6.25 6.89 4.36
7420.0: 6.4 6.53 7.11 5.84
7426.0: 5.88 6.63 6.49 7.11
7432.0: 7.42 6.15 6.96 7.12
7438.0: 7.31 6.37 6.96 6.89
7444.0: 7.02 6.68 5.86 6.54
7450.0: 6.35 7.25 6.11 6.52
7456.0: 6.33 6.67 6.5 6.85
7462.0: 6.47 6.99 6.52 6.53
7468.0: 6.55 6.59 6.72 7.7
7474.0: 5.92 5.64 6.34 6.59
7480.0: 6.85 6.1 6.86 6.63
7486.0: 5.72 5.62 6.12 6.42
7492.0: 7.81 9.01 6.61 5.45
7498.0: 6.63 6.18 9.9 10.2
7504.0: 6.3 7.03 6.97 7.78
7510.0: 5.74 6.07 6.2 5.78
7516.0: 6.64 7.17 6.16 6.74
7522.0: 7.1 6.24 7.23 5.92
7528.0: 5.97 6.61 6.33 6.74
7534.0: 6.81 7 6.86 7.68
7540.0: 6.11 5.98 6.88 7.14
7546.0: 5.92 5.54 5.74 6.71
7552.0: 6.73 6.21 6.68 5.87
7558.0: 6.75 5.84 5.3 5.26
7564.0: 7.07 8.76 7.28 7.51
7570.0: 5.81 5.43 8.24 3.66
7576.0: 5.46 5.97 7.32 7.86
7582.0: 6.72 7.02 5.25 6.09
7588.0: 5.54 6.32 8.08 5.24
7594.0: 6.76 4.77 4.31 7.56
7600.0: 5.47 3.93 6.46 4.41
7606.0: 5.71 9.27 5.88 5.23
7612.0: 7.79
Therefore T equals -0.06 mag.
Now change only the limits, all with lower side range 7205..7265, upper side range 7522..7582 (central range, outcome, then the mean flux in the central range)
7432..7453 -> -0.06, 6.73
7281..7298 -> 0.11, 5.67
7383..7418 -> -0.08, 6.82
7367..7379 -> -0.16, 7.31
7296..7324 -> -0.06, 6.63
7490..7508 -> -0.15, 7.39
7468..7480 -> -0.02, 6.52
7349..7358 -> 0.03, 6.14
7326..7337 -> -0.02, 6.43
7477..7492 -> 0.00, 6.4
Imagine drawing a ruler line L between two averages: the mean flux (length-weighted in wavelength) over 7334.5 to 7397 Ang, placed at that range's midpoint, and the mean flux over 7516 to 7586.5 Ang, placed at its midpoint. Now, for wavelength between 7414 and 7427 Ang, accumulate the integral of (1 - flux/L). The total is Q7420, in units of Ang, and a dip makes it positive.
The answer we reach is 0.8 Ang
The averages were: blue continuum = 6.62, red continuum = 6.49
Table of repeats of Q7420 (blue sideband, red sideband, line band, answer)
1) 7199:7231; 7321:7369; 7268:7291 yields 0.9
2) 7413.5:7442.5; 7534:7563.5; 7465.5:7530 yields -2.8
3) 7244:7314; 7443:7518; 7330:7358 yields 0.5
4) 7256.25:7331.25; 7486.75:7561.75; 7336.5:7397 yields -1.6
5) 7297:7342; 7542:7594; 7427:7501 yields -2.3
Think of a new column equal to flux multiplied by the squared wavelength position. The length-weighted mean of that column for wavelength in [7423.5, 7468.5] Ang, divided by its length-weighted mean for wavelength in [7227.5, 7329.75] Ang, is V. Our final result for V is 1.10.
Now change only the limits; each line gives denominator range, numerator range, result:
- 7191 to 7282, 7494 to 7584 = 1.15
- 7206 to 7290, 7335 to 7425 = 1.12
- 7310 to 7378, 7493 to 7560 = 1.07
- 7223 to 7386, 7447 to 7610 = 1.08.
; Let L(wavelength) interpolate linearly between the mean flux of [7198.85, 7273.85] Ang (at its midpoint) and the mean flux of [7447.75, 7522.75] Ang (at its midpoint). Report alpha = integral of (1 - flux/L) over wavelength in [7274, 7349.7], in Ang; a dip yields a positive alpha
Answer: 1.83 Ang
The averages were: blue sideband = 6.3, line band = 6.27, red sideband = 6.71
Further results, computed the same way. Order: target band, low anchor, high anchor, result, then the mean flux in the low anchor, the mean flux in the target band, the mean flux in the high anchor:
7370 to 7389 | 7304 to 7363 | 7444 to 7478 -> -1.3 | 6.47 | 6.93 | 6.54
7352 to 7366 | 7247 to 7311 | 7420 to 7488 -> 0.2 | 6.26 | 6.32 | 6.57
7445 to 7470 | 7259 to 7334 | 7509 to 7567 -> -0.4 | 6.38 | 6.55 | 6.48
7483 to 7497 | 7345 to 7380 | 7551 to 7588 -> -0.3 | 6.64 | 6.63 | 6.4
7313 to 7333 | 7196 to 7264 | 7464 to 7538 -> -1.2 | 6.17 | 6.75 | 6.71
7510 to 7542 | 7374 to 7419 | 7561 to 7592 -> 0.2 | 6.77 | 6.53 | 6.49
